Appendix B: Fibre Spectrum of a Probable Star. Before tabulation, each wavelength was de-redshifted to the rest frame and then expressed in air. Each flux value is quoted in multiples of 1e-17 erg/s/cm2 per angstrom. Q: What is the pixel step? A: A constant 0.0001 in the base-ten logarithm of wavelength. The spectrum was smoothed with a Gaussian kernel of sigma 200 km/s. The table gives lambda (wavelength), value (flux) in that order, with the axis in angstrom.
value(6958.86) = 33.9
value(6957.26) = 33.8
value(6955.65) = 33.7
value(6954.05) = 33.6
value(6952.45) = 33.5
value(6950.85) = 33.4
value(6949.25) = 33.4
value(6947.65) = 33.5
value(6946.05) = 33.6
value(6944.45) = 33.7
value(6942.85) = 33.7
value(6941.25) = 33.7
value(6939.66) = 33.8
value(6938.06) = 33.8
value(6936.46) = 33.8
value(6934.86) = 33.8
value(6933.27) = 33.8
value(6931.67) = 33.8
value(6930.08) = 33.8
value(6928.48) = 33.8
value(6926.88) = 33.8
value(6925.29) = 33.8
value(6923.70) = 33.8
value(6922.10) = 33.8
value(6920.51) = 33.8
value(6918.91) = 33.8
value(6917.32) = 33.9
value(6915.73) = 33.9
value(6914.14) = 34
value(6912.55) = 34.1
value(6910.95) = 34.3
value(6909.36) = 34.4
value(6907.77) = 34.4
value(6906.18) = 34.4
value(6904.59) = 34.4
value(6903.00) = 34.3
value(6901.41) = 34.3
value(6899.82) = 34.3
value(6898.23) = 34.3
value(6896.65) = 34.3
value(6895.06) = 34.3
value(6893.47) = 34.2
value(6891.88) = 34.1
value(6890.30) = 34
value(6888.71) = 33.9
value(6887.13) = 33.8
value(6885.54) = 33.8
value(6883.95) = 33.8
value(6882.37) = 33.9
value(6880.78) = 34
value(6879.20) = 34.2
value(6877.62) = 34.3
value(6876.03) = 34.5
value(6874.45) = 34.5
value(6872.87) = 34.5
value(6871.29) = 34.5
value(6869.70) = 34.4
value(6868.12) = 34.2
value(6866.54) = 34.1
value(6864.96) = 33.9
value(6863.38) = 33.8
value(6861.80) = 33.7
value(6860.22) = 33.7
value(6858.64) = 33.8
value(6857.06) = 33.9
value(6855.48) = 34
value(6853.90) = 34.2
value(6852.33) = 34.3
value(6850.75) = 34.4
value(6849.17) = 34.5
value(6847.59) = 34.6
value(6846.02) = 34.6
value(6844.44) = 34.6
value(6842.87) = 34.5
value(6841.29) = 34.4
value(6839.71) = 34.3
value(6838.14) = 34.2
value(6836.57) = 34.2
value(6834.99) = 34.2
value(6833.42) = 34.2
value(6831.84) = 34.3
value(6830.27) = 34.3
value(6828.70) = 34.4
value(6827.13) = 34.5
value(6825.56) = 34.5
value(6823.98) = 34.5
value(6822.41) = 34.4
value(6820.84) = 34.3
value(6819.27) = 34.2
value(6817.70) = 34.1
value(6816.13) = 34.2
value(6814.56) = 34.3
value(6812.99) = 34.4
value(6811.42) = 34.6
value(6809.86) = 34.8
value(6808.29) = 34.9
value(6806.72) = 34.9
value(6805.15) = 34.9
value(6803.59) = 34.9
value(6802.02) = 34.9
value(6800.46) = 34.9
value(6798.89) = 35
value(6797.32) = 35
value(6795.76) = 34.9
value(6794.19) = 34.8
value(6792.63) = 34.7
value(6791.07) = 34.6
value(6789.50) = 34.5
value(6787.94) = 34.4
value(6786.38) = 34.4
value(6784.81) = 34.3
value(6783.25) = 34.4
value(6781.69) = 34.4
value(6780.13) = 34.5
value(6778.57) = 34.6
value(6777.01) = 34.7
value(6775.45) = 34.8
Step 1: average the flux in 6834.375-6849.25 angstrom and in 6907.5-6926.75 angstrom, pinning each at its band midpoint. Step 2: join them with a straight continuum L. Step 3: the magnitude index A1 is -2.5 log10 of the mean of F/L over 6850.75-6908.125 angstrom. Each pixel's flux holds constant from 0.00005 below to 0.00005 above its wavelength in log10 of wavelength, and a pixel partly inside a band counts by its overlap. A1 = 0.00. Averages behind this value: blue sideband 34.4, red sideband 34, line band 34.1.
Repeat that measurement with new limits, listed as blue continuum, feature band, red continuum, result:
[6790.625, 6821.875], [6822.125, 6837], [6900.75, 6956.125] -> 0.01 mag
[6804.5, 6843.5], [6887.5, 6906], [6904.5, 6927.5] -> 0.00 mag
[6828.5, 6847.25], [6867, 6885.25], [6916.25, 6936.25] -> 0.00 mag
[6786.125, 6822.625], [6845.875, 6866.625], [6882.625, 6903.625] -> 0.01 mag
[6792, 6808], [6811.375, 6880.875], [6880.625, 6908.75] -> 0.01 mag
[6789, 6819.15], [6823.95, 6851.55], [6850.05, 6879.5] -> 0.00 mag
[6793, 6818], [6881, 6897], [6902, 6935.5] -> 0.01 mag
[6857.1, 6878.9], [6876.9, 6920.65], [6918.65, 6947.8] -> -0.01 mag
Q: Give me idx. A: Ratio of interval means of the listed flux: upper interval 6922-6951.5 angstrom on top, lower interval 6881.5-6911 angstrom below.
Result 0.99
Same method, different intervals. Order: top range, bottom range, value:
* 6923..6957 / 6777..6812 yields 0.97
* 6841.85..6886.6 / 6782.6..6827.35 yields 0.99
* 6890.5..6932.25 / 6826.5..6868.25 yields 1.00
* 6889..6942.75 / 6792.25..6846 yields 0.99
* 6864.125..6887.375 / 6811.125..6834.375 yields 0.99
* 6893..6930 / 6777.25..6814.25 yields 0.98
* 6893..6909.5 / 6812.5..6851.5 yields 1.00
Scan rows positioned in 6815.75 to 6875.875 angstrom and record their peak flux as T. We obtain 34.6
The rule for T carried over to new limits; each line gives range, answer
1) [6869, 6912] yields 34.5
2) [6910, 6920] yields 34.3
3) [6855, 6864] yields 34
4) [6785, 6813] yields 35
